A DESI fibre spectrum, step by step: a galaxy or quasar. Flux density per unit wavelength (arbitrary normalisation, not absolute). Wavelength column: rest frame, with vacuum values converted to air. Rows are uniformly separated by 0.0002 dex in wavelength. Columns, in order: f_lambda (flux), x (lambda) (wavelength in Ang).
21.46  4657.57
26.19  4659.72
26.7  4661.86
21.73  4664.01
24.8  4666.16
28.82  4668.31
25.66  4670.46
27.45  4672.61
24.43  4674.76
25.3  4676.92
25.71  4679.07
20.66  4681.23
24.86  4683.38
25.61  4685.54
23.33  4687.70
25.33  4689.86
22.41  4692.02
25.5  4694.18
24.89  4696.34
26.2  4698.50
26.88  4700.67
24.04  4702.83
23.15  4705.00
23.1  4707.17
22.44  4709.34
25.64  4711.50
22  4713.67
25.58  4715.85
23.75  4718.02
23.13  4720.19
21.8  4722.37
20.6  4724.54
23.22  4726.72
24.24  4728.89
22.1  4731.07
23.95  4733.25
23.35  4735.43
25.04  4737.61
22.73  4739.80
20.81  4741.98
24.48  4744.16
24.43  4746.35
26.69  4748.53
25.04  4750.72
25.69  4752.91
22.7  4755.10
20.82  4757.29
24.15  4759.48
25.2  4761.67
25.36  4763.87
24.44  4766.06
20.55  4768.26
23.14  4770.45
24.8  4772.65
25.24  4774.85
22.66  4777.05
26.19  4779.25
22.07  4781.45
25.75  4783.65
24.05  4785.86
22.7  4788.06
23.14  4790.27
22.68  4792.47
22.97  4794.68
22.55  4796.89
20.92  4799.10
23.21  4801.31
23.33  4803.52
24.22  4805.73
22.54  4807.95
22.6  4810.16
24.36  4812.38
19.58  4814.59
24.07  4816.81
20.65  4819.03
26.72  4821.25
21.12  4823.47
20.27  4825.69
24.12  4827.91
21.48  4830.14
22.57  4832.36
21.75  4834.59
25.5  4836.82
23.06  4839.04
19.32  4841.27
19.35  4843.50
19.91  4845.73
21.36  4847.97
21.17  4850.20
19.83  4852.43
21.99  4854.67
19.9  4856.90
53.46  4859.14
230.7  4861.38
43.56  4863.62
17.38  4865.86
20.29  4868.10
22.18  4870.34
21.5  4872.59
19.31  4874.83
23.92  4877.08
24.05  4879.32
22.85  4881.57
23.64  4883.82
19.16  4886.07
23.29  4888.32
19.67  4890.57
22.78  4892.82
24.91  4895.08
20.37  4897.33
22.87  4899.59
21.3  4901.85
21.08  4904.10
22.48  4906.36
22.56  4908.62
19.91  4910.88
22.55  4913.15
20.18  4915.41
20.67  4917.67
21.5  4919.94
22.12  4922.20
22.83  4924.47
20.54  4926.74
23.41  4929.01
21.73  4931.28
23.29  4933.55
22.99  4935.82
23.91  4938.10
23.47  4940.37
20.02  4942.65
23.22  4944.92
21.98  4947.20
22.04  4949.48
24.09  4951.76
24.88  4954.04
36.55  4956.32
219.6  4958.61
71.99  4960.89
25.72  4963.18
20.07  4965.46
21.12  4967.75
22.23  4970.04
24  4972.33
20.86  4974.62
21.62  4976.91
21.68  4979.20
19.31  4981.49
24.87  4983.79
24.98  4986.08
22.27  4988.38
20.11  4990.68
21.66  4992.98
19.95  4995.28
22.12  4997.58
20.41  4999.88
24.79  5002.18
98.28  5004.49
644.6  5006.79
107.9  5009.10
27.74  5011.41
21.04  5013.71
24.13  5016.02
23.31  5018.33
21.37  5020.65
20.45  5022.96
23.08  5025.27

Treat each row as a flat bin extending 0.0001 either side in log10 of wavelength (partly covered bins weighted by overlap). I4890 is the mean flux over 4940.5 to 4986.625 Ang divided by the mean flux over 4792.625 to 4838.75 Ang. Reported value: 1.56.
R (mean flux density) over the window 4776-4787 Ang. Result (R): 24.2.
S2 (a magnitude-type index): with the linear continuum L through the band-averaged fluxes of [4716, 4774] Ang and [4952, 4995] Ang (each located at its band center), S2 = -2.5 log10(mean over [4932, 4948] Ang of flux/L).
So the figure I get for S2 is 0.45 mag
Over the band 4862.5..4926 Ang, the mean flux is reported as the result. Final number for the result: 22.4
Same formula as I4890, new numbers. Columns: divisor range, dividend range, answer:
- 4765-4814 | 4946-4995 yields 1.48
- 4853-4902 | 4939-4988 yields 1.03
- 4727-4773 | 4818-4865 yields 1.44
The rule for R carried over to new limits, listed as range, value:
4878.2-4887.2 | 22.4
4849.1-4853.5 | 20.5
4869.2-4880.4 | 22.2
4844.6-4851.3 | 20.8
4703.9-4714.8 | 23.3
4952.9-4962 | 88.3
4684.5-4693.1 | 24.2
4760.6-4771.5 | 23.7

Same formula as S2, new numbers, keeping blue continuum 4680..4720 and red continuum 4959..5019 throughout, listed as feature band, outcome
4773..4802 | 0.40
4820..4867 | 0.20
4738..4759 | 0.24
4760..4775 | 0.30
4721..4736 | 0.20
